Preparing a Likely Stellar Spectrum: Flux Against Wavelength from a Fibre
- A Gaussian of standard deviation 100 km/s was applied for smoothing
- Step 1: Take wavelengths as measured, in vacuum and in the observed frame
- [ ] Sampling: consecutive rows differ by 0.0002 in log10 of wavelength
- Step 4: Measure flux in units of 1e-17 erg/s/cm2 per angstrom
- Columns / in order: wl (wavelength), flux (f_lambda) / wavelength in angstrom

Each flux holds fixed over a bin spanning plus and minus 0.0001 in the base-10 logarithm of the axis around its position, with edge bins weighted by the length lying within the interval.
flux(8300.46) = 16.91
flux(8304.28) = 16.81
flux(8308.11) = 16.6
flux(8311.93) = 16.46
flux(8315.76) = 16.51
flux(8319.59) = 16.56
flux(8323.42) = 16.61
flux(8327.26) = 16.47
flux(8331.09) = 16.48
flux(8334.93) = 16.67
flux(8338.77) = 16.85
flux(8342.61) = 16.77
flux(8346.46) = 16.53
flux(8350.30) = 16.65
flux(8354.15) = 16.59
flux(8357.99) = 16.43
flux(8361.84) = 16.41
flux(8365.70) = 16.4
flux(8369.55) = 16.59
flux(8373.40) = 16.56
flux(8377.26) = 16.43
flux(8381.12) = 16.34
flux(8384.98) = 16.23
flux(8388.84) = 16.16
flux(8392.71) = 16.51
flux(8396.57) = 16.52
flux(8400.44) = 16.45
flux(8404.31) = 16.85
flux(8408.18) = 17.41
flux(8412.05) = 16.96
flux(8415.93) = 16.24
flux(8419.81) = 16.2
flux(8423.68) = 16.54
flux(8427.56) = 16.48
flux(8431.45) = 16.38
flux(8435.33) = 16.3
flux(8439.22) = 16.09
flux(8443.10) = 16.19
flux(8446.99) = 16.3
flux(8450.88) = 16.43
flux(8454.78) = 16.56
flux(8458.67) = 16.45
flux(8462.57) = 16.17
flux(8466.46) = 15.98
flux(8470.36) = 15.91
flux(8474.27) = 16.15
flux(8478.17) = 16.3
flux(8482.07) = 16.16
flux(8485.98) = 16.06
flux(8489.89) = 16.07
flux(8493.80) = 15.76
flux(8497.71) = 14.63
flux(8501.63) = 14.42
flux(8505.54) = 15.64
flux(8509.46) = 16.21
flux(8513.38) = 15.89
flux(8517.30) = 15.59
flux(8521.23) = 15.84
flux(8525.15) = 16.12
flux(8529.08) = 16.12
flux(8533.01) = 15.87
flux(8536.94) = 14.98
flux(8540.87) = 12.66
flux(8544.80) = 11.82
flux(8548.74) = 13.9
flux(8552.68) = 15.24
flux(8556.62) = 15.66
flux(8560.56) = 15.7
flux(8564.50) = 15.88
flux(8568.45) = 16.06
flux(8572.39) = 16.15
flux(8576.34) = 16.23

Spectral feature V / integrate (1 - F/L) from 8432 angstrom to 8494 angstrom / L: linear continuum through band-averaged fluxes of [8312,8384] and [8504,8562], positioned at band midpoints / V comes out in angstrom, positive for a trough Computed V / -2.1 angstrom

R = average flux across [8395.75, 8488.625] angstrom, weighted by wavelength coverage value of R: 16.4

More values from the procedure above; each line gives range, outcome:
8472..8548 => 15.4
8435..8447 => 16.2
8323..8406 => 16.5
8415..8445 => 16.3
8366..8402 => 16.4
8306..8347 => 16.6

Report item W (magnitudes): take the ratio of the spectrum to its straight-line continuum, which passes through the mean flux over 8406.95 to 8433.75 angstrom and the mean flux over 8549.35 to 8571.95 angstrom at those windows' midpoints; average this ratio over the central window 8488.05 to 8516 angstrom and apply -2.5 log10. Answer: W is 0.03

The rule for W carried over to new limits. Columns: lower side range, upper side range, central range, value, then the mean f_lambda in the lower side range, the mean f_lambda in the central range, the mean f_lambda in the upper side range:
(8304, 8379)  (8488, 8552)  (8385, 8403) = -0.02 mag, 16.6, 16.4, 15.1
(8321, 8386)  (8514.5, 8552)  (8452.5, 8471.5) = -0.05 mag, 16.5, 16.2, 14.8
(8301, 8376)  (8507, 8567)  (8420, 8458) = -0.03 mag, 16.6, 16.4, 15.2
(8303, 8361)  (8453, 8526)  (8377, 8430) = -0.02 mag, 16.6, 16.5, 15.9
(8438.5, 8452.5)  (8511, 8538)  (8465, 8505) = 0.02 mag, 16.3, 15.7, 15.8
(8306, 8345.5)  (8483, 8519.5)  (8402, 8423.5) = -0.04 mag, 16.6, 16.7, 15.6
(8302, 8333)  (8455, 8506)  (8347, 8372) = -0.01 mag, 16.6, 16.5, 15.9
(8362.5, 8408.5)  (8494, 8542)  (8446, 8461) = -0.03 mag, 16.5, 16.4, 15.4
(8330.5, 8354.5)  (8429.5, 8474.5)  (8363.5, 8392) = 0.01 mag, 16.7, 16.4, 16.2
